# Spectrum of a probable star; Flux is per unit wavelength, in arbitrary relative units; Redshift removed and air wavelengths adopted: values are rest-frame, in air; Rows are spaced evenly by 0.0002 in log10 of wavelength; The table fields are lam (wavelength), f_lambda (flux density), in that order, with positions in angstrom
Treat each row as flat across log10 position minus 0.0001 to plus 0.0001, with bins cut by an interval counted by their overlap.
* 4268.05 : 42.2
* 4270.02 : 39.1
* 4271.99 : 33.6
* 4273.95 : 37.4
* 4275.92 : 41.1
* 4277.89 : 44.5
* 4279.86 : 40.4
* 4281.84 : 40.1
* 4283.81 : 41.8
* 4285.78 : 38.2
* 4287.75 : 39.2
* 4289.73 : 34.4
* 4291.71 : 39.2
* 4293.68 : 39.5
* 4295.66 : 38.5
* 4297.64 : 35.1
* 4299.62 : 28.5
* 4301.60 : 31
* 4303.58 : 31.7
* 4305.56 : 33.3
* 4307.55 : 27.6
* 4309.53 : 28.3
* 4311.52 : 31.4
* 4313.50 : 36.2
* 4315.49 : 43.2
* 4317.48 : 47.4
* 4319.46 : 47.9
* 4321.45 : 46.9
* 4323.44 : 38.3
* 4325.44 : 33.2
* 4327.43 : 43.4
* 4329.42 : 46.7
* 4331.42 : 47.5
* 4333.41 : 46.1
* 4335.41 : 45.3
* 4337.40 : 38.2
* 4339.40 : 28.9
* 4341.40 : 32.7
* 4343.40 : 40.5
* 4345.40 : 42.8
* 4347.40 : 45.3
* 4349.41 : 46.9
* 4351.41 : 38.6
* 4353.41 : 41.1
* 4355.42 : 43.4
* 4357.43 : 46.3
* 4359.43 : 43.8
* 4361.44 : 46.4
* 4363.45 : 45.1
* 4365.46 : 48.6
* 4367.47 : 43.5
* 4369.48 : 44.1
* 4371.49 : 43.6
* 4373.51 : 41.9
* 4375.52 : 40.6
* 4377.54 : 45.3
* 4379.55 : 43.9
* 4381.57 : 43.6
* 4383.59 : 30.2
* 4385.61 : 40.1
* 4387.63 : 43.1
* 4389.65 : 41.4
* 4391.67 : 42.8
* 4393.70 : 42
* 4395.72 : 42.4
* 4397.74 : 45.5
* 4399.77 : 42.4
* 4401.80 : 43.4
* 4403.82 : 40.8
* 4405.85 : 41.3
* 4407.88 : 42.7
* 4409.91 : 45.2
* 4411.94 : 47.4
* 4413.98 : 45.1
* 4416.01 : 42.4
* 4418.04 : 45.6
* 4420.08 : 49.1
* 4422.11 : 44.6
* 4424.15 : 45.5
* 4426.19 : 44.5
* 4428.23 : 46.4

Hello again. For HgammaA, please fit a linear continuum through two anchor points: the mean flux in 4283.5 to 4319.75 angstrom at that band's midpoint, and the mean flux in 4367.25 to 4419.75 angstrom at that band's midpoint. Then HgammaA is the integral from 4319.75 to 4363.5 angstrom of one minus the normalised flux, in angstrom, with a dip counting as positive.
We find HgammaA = -3.6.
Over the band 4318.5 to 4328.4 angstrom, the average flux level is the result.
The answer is 41.9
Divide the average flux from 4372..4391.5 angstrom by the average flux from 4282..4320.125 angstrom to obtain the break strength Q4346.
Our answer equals 1.13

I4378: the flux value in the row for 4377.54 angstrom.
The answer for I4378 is 45.3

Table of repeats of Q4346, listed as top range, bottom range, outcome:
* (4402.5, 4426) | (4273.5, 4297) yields 1.13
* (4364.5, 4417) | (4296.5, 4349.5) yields 1.11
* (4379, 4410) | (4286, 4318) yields 1.19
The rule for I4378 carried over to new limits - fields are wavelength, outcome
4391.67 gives 42.8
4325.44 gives 33.2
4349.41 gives 46.9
